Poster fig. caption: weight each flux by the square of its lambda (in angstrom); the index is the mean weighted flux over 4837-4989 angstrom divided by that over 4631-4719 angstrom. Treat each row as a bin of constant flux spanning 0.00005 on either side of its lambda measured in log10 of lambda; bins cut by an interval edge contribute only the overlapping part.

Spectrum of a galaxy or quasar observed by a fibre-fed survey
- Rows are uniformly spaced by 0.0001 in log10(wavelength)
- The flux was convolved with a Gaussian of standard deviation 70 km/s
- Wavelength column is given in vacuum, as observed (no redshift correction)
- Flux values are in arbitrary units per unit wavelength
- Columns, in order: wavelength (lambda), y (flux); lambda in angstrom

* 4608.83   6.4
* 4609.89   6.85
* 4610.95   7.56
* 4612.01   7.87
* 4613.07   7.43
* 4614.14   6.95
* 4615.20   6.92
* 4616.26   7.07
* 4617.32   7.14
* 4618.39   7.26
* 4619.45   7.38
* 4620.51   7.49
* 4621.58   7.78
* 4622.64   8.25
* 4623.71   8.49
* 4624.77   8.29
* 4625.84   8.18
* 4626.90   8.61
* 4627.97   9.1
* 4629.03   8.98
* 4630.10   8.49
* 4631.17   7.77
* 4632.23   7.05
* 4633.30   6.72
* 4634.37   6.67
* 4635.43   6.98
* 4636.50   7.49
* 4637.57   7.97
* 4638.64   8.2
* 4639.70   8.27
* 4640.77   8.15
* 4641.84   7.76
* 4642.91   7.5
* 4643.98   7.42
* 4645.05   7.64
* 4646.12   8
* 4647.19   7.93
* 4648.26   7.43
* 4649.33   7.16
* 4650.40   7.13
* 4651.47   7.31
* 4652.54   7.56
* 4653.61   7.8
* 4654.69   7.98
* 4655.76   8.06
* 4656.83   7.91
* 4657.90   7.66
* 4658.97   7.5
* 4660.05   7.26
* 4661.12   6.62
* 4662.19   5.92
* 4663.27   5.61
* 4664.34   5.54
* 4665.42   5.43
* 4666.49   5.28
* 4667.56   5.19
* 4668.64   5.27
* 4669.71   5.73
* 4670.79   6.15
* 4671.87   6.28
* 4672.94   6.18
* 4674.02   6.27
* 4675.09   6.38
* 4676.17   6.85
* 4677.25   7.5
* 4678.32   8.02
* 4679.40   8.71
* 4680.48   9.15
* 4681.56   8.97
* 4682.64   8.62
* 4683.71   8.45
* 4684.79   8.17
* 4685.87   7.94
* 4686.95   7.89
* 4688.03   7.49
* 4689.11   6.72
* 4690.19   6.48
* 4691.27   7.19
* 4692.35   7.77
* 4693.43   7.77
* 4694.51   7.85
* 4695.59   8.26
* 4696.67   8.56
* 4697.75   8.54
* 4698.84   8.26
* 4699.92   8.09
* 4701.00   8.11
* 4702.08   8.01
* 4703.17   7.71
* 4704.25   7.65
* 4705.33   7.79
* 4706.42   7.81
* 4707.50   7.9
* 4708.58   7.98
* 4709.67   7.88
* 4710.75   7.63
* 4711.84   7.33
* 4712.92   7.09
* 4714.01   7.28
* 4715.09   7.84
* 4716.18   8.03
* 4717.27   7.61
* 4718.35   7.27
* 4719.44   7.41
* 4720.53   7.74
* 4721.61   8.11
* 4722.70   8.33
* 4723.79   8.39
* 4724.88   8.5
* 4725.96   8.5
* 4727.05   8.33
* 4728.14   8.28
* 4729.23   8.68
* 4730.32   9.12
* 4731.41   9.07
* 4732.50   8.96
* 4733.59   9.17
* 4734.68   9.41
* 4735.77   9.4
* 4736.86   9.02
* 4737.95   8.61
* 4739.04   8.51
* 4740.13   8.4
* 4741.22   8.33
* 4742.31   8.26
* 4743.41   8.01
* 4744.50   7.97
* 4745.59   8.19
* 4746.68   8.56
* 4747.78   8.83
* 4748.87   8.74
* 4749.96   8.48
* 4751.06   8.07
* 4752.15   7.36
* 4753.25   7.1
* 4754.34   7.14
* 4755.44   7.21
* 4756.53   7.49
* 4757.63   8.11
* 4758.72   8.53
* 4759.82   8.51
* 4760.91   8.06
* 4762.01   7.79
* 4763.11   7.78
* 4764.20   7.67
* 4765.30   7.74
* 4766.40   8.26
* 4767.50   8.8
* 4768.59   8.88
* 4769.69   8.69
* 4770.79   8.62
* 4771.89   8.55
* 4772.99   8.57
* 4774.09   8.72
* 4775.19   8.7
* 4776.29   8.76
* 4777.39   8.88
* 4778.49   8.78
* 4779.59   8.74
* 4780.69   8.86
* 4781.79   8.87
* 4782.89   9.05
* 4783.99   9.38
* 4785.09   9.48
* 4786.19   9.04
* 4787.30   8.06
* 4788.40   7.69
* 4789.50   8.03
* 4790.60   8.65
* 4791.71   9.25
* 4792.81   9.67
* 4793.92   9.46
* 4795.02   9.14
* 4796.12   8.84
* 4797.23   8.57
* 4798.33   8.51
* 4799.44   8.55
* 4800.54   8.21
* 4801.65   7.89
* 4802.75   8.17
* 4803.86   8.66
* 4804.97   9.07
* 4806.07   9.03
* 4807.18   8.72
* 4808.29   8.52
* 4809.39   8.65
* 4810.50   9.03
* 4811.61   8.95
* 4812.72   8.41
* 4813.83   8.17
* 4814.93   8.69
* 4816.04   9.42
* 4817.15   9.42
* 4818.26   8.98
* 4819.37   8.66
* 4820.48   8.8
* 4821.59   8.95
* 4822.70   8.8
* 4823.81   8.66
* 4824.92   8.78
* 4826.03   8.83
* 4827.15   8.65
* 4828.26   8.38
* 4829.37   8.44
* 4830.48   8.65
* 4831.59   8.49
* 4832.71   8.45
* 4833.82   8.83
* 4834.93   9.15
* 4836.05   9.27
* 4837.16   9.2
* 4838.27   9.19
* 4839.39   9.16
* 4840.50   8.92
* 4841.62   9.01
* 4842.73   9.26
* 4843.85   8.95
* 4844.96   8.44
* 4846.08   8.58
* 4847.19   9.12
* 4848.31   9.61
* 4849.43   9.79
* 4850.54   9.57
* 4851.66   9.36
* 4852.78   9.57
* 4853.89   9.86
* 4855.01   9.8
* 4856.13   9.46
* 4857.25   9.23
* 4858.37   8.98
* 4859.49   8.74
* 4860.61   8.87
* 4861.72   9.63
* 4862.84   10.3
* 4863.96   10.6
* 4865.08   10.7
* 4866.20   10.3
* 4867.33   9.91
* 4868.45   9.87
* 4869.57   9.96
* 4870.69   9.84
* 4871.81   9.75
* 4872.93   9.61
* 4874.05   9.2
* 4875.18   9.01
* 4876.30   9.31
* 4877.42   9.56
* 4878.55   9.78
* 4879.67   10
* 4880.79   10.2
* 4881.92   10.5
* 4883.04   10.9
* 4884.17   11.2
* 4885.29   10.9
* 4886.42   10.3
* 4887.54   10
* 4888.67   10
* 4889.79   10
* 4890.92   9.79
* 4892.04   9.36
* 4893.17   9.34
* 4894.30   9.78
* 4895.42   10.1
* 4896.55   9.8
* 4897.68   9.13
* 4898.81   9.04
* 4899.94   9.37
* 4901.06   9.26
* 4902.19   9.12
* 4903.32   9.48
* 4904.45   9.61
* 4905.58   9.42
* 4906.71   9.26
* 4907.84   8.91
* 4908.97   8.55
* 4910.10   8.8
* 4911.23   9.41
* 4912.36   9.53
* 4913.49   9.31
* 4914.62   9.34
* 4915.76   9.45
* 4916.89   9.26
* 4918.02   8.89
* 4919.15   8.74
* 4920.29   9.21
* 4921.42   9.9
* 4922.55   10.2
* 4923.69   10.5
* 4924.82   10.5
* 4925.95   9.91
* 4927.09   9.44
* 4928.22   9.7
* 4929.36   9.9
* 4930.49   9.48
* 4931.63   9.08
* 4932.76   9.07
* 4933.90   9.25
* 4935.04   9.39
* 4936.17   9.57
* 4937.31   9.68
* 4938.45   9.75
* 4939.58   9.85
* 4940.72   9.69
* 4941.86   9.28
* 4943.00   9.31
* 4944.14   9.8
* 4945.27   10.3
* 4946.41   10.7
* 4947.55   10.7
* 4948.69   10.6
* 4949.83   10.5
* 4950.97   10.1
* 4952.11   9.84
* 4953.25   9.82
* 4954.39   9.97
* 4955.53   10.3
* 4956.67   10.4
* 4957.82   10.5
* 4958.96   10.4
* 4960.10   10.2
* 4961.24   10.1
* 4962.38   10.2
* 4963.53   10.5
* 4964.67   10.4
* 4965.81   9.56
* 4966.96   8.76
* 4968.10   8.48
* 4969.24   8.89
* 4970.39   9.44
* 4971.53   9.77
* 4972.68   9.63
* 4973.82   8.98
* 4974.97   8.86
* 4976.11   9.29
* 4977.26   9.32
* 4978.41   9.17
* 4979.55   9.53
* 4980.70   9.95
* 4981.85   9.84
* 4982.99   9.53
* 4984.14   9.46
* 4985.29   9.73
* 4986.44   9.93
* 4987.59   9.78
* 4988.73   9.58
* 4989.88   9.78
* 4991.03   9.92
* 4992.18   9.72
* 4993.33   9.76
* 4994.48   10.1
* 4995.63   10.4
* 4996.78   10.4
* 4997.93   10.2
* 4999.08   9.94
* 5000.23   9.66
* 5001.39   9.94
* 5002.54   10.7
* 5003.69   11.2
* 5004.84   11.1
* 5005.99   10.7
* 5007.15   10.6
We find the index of 1.4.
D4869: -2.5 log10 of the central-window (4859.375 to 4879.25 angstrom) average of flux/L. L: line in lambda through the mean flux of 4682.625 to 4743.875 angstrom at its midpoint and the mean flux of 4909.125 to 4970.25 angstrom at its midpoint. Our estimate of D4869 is -0.06 mag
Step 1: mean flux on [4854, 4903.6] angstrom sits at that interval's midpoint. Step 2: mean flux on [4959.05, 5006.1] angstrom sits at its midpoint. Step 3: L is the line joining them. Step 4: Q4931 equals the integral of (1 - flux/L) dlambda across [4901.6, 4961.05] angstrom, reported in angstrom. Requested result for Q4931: 0.6 angstrom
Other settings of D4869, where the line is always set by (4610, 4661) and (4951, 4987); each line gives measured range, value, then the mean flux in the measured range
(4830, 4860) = -0.02 mag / 9.14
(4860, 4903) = -0.08 mag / 9.85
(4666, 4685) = 0.13 mag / 7.05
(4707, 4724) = 0.06 mag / 7.72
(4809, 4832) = 0.01 mag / 8.75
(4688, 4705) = 0.04 mag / 7.79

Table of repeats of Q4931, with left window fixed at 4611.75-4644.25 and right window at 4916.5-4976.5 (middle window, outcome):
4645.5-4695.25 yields 5.1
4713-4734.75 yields 0.2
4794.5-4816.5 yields 0.5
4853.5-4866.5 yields -0.7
